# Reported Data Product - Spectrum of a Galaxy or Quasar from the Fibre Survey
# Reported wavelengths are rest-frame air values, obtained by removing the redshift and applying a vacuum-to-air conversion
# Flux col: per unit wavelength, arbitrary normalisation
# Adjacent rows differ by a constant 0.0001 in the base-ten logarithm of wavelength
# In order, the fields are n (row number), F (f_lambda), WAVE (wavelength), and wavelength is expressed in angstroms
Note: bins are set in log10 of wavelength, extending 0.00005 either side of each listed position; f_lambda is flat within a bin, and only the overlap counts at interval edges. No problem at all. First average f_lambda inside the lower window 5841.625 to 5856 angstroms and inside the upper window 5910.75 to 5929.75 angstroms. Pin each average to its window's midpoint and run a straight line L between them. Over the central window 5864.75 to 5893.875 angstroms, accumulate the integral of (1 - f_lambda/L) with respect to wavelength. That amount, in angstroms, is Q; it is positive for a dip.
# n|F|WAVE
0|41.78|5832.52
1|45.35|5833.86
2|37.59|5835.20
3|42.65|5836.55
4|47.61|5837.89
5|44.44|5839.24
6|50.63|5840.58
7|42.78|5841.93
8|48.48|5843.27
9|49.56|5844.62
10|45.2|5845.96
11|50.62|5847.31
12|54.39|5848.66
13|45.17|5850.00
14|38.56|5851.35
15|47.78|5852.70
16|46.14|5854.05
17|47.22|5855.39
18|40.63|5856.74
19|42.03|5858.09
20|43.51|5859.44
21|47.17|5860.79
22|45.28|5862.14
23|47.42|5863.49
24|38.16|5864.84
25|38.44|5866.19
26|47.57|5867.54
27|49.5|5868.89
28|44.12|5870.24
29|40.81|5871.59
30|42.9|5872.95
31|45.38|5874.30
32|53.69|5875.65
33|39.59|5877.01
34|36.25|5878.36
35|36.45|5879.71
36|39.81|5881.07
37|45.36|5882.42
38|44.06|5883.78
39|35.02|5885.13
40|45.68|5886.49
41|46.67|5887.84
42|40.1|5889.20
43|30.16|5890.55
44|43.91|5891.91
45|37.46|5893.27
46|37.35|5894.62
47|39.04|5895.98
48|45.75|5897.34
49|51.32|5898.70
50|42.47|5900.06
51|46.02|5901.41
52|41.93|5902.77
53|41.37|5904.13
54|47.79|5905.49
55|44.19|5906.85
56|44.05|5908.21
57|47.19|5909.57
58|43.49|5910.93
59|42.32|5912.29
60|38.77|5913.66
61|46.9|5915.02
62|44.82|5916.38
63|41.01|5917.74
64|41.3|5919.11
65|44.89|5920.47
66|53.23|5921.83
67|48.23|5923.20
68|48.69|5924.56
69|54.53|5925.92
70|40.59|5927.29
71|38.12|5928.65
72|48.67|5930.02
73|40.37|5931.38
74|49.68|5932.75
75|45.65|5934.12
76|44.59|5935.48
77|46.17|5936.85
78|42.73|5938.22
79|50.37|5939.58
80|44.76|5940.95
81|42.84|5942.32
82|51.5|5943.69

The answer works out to 2.63 angstroms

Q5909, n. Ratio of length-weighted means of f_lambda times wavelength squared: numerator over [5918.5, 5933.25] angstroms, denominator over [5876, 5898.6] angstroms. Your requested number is 1.15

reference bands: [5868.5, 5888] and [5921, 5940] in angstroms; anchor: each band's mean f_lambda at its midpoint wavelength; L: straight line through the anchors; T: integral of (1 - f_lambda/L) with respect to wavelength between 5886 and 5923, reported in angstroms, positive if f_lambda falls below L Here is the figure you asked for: 1.10 angstroms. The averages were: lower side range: 42.8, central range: 43.4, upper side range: 46.5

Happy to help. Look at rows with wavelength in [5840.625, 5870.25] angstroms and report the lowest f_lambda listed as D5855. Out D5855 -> 38.16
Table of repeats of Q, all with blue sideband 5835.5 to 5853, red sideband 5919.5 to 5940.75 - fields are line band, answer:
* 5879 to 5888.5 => 0.94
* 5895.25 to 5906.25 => 0.47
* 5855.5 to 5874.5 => 1.08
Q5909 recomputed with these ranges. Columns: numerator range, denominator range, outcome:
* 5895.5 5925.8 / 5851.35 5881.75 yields 1.05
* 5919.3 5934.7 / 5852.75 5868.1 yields 1.08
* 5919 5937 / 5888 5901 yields 1.13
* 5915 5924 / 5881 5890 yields 1.09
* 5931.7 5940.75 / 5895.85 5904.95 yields 1.05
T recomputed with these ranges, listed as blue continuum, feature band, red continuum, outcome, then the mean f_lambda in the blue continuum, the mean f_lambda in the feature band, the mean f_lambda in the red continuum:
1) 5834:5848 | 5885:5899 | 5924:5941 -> 1.45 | 45.9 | 41.1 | 45.8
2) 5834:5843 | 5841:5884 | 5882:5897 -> -1.92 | 44.5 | 44.5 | 40.5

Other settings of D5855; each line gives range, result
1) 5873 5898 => 30.16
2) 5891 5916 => 37.35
